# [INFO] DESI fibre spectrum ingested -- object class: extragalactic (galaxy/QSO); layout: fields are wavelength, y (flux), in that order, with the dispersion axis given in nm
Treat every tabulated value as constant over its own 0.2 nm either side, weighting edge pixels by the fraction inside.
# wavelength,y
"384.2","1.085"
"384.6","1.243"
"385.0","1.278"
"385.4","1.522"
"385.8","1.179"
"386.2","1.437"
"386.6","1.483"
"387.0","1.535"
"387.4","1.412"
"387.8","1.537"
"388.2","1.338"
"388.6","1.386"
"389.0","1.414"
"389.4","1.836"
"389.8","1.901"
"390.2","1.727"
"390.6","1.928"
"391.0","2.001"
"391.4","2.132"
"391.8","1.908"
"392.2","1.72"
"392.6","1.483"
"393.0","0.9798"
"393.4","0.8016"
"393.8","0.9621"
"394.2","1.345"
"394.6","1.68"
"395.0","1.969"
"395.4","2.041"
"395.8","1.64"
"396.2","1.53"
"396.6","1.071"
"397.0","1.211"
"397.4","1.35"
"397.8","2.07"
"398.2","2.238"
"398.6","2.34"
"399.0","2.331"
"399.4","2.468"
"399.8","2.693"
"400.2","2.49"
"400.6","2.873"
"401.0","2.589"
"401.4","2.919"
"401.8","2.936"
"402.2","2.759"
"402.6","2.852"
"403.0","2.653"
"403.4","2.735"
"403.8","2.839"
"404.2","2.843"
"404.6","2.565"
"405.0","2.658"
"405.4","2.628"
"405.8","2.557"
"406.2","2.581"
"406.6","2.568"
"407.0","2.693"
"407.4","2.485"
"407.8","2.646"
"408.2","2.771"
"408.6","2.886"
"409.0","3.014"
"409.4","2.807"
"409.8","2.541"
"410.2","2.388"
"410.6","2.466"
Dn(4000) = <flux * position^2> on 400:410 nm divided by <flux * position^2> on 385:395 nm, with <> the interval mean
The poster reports 1.91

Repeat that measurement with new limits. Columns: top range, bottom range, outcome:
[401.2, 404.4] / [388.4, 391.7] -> 1.67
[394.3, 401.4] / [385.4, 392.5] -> 1.31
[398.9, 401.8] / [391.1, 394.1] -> 1.92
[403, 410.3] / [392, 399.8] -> 1.69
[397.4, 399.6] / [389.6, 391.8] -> 1.19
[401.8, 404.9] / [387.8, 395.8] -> 1.82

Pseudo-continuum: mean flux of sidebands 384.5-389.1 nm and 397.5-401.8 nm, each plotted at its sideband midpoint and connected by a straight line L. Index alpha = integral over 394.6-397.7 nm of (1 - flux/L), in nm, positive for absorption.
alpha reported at 0.87 nm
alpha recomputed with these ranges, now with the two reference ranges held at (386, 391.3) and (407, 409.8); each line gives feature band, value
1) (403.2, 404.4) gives -0.16 nm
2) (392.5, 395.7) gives 0.87 nm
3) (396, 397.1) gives 0.42 nm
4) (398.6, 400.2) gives -0.17 nm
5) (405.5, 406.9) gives 0.02 nm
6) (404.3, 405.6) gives -0.04 nm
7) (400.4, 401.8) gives -0.29 nm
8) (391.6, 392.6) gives 0.04 nm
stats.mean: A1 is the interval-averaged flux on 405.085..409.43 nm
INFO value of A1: 2.69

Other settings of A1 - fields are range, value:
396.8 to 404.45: 2.48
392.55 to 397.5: 1.39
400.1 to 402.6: 2.78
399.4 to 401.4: 2.67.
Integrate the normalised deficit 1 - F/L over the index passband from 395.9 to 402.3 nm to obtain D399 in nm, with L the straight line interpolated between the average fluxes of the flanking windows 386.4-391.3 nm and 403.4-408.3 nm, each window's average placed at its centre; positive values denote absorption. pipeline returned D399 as 0.13 nm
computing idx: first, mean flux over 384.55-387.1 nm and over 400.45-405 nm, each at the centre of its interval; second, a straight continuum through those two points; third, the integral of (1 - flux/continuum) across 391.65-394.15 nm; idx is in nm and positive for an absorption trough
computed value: 0.833 nm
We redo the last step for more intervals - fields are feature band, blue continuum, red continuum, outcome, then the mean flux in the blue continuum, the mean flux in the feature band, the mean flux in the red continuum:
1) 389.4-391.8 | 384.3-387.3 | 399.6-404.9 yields -0.21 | 1.37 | 1.93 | 2.75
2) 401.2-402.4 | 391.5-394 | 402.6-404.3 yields -0.15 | 1.34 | 2.87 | 2.77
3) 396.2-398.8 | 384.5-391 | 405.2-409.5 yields 0.51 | 1.53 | 1.7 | 2.69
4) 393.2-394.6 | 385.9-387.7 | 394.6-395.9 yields 0.53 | 1.45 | 1.13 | 1.87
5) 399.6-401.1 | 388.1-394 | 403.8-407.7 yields -0.28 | 1.57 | 2.67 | 2.63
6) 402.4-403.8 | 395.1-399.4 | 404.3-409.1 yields -0.25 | 1.82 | 2.76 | 2.67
